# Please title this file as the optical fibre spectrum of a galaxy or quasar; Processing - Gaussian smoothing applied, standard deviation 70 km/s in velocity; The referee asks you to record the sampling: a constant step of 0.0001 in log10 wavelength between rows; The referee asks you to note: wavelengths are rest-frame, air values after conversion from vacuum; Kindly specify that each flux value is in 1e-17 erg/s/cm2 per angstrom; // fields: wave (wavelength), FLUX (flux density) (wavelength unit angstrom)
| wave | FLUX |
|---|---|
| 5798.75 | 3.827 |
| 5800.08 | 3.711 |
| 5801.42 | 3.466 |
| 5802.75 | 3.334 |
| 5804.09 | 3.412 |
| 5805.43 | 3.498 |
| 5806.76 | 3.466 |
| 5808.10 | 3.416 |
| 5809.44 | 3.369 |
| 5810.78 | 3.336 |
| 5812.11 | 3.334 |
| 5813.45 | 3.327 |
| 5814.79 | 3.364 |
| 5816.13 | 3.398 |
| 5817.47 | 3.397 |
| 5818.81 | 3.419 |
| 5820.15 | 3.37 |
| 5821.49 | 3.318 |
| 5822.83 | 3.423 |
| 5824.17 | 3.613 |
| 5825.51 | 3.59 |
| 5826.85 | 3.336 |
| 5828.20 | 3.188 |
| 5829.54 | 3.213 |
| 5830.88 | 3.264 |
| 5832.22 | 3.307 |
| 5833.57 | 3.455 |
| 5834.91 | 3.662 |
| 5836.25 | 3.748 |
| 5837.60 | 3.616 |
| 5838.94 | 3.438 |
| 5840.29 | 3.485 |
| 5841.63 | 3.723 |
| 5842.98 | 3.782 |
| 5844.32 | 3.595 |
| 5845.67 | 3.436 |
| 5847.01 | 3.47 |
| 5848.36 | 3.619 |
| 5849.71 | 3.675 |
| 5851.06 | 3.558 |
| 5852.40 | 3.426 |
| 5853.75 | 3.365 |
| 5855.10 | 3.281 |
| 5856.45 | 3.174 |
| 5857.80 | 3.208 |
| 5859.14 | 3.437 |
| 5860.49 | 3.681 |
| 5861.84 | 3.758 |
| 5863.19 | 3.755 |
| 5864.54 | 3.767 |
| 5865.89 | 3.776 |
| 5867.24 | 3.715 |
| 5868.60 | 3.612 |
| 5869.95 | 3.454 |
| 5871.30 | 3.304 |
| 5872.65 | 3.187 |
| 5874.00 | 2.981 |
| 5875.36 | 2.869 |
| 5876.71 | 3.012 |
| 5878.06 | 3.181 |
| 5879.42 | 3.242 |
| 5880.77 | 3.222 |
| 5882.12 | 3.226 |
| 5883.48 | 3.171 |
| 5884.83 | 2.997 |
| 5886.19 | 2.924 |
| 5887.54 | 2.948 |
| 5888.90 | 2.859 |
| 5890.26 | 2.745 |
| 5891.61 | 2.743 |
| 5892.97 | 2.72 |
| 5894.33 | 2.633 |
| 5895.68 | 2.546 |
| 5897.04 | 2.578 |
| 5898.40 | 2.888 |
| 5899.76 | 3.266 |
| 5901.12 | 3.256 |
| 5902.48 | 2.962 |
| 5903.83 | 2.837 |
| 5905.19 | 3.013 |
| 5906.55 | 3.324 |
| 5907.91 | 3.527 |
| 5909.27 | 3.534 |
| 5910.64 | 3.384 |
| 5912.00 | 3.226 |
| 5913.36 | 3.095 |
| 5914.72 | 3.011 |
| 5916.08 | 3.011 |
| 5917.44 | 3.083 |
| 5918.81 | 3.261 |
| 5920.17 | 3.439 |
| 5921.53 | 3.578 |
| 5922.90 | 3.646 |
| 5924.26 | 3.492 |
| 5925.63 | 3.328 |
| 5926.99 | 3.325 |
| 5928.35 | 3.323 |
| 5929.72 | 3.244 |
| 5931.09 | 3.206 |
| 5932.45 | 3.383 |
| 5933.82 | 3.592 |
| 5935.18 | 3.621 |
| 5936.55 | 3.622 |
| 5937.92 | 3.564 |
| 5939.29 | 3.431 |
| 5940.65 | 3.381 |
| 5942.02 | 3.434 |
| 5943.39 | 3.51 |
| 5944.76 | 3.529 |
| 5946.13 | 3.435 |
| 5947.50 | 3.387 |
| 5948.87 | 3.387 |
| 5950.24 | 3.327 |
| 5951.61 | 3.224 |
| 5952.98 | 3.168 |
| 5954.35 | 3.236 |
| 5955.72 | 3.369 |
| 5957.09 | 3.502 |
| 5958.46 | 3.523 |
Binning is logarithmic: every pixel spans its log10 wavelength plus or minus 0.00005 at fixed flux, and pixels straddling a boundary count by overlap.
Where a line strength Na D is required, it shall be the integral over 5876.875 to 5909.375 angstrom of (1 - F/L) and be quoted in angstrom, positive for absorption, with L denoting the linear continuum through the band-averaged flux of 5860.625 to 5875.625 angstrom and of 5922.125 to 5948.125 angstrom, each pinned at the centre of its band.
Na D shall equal 4.4 angstrom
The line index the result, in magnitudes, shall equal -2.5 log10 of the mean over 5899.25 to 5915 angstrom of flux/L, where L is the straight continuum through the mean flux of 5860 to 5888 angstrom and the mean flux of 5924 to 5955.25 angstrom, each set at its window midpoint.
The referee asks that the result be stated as 0.050 mag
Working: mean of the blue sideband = 3.32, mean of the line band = 3.21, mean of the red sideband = 3.4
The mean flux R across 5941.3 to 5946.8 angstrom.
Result 3.47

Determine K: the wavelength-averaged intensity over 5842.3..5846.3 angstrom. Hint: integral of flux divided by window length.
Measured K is 3.6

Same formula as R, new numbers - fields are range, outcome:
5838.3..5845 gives 3.6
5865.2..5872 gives 3.57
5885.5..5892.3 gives 2.84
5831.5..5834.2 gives 3.37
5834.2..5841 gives 3.59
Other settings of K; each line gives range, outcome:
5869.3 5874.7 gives 3.23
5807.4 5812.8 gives 3.36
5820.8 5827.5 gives 3.46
